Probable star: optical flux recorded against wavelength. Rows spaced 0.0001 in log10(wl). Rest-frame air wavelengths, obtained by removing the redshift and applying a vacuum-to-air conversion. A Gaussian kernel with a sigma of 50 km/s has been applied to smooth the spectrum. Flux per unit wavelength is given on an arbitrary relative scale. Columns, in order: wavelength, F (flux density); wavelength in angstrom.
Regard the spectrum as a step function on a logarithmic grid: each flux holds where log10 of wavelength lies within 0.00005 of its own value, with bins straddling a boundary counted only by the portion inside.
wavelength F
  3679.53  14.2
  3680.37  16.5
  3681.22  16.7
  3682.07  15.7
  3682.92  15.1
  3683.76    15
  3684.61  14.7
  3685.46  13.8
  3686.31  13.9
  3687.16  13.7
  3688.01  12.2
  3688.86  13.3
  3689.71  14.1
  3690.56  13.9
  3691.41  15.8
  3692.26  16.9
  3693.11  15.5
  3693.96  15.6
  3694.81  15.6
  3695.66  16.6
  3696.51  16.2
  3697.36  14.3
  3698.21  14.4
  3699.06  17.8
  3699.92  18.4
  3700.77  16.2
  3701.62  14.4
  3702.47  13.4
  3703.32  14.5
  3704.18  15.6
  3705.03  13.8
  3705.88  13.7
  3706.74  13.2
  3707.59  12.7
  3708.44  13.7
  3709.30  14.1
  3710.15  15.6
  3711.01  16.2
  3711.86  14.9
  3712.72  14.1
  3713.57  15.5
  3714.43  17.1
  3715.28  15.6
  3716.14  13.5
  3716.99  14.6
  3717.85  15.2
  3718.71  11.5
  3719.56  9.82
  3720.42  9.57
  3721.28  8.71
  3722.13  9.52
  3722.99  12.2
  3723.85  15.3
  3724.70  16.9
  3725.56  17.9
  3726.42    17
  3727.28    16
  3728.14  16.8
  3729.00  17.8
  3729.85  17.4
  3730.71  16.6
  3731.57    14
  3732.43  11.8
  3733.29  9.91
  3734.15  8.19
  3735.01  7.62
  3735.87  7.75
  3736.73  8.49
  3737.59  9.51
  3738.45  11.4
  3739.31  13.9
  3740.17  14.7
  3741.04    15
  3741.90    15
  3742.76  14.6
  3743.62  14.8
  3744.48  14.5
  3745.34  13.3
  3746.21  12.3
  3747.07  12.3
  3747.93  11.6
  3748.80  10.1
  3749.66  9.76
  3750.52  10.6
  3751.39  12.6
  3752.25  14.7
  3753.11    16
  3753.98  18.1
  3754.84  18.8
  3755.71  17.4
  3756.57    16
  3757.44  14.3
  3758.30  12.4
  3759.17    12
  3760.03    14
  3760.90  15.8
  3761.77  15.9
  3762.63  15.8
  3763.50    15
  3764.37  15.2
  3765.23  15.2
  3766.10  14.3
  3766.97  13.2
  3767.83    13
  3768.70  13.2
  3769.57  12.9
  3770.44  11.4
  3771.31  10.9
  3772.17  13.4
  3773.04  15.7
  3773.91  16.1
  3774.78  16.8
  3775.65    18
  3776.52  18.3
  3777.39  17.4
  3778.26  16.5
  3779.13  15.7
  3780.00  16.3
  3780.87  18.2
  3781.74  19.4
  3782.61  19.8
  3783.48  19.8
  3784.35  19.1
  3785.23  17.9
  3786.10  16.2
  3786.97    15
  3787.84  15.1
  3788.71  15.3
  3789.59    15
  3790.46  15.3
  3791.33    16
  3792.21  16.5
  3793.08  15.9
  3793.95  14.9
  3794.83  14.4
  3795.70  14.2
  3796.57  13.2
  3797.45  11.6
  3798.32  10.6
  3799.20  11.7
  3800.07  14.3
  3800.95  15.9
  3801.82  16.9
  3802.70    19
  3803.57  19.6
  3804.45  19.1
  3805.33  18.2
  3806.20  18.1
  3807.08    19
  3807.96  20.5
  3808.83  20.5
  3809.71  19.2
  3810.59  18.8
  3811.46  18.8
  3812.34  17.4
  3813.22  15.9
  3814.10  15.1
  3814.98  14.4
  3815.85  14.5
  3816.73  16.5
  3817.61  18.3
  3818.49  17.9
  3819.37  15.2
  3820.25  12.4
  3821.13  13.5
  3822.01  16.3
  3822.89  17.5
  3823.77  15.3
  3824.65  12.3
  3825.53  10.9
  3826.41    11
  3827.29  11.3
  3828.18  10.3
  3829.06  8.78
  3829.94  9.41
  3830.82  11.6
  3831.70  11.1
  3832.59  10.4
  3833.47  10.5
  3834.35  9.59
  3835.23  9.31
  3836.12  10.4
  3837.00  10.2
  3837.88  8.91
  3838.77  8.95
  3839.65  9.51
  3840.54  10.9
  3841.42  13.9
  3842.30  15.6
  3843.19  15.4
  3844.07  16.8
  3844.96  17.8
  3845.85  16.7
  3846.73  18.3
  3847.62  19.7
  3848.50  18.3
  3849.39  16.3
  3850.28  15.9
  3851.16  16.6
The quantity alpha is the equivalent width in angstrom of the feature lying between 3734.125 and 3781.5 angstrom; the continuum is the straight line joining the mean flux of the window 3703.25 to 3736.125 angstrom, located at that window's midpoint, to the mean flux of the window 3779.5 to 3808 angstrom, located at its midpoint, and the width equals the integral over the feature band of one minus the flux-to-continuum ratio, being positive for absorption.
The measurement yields 3.55 angstrom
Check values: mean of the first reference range 13.8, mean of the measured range 14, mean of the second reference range 16.4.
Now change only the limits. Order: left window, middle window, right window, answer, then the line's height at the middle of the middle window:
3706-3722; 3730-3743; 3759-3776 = 1.8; 13.9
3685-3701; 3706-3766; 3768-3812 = 7.3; 15.7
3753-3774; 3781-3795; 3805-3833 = -1.8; 14.8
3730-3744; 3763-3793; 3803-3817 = -0.8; 15.4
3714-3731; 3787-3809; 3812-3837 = -4.2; 13.4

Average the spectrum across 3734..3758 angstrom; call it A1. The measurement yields 13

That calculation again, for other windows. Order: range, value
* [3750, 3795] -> 15.5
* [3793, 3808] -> 15.8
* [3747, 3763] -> 14.2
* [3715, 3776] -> 13.7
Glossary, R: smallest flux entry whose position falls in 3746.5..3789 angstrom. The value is 9.76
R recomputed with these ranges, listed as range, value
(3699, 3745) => 7.62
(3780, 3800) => 10.6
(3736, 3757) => 8.49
